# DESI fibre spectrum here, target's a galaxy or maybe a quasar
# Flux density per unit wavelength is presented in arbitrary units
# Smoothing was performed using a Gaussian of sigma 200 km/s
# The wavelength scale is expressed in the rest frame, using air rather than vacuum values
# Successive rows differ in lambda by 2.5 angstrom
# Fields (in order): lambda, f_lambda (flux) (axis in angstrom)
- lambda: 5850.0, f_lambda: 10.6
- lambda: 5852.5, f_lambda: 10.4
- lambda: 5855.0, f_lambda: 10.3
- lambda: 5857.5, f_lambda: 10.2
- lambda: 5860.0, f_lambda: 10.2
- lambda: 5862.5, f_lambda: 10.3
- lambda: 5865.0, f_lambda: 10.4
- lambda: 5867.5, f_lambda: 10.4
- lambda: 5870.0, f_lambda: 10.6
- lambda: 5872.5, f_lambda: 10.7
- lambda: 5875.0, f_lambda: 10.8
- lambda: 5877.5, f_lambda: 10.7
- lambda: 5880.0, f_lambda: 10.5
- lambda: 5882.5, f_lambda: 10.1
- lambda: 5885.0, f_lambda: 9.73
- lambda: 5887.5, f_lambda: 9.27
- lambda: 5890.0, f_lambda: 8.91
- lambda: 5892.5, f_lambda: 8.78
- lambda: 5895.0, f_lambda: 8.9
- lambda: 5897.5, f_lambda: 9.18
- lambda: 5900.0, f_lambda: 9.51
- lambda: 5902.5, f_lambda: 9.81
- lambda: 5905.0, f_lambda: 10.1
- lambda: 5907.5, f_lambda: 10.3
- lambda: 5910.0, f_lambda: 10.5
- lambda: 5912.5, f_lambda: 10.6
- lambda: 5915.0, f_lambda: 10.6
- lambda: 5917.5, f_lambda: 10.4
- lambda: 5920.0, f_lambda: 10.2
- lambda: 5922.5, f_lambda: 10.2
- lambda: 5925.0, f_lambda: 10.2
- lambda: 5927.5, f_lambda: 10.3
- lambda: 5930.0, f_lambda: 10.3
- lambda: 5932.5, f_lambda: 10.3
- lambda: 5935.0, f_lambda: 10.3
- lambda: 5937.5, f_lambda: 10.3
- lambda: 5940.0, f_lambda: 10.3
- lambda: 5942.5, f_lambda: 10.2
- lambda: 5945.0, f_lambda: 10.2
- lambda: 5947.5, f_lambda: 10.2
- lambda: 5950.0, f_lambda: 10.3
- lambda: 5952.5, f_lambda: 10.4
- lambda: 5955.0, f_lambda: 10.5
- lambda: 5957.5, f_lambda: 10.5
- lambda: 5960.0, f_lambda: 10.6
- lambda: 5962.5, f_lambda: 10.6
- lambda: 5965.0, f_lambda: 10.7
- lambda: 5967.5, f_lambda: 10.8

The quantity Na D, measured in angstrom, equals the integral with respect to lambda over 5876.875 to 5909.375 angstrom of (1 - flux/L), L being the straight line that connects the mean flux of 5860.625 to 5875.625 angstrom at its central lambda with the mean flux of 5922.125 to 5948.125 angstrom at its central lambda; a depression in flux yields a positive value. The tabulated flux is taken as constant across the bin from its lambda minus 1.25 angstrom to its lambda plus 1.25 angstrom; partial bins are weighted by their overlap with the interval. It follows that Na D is 2.32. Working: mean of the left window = 10.5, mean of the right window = 10.3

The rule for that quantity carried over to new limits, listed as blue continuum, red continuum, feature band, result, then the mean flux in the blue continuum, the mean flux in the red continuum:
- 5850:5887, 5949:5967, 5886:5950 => 2.8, 10.4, 10.5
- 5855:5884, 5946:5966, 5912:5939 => 0.3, 10.4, 10.5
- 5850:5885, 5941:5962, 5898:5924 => 0.5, 10.4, 10.4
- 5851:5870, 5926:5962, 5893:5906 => 1.1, 10.3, 10.3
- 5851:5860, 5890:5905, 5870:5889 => -1.1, 10.3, 9.28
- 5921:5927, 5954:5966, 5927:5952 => 0.2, 10.2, 10.6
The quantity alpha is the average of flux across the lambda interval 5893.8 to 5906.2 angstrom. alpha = 9.5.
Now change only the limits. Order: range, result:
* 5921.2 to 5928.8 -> 10.2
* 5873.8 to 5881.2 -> 10.7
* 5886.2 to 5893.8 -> 8.99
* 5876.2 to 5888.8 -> 10.1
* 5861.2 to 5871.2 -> 10.4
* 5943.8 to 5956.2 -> 10.3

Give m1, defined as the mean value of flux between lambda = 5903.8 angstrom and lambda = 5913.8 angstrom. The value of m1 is 10.4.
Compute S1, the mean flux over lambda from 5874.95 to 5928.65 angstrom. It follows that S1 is 9.96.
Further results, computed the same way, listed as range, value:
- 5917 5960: 10.3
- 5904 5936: 10.3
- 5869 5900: 9.83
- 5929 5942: 10.3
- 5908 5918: 10.5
